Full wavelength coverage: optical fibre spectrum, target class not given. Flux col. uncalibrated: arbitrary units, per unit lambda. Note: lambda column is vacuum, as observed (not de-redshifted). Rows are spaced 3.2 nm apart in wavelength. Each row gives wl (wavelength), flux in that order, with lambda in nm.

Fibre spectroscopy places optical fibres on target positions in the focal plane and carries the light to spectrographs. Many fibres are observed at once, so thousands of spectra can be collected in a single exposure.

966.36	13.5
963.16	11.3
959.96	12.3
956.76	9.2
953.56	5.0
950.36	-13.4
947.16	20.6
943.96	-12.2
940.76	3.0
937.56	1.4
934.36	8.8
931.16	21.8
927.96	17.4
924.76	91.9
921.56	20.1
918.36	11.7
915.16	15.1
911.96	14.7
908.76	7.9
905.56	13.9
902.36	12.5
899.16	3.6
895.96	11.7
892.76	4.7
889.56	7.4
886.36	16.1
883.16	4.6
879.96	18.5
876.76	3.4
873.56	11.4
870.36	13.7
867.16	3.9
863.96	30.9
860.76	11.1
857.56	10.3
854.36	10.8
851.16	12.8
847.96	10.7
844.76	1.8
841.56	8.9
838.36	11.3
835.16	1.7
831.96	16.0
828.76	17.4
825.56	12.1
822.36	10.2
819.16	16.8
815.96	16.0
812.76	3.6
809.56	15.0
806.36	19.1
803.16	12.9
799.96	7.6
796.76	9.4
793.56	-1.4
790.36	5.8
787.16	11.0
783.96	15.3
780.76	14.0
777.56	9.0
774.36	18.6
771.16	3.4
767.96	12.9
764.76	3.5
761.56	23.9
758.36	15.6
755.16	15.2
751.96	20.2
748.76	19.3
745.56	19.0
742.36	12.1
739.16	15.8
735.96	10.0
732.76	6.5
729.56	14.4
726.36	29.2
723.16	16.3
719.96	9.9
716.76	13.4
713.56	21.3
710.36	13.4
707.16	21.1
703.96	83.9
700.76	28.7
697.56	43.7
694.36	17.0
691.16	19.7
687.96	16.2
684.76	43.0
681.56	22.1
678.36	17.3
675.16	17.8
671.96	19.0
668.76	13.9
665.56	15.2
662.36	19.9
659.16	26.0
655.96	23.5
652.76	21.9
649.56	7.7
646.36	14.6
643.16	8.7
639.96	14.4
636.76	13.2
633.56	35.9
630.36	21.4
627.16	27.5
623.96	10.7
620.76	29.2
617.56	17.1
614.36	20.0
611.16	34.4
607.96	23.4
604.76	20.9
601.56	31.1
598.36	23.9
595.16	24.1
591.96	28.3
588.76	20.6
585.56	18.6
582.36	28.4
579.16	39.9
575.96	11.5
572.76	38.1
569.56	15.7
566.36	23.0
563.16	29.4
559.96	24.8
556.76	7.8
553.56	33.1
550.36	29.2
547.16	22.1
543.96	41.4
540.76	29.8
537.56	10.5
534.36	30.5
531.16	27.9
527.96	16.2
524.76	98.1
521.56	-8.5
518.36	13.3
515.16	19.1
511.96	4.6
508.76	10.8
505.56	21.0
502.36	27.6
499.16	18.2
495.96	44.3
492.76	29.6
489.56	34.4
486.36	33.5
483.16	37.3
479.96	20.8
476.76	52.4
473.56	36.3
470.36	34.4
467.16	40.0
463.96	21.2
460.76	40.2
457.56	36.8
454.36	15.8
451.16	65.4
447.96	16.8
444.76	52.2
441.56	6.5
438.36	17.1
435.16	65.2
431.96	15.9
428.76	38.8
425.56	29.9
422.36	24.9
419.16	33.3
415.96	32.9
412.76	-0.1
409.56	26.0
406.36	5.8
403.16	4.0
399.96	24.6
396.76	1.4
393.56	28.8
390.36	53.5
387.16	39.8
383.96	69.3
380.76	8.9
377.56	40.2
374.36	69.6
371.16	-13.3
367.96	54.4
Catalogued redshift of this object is 0.41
